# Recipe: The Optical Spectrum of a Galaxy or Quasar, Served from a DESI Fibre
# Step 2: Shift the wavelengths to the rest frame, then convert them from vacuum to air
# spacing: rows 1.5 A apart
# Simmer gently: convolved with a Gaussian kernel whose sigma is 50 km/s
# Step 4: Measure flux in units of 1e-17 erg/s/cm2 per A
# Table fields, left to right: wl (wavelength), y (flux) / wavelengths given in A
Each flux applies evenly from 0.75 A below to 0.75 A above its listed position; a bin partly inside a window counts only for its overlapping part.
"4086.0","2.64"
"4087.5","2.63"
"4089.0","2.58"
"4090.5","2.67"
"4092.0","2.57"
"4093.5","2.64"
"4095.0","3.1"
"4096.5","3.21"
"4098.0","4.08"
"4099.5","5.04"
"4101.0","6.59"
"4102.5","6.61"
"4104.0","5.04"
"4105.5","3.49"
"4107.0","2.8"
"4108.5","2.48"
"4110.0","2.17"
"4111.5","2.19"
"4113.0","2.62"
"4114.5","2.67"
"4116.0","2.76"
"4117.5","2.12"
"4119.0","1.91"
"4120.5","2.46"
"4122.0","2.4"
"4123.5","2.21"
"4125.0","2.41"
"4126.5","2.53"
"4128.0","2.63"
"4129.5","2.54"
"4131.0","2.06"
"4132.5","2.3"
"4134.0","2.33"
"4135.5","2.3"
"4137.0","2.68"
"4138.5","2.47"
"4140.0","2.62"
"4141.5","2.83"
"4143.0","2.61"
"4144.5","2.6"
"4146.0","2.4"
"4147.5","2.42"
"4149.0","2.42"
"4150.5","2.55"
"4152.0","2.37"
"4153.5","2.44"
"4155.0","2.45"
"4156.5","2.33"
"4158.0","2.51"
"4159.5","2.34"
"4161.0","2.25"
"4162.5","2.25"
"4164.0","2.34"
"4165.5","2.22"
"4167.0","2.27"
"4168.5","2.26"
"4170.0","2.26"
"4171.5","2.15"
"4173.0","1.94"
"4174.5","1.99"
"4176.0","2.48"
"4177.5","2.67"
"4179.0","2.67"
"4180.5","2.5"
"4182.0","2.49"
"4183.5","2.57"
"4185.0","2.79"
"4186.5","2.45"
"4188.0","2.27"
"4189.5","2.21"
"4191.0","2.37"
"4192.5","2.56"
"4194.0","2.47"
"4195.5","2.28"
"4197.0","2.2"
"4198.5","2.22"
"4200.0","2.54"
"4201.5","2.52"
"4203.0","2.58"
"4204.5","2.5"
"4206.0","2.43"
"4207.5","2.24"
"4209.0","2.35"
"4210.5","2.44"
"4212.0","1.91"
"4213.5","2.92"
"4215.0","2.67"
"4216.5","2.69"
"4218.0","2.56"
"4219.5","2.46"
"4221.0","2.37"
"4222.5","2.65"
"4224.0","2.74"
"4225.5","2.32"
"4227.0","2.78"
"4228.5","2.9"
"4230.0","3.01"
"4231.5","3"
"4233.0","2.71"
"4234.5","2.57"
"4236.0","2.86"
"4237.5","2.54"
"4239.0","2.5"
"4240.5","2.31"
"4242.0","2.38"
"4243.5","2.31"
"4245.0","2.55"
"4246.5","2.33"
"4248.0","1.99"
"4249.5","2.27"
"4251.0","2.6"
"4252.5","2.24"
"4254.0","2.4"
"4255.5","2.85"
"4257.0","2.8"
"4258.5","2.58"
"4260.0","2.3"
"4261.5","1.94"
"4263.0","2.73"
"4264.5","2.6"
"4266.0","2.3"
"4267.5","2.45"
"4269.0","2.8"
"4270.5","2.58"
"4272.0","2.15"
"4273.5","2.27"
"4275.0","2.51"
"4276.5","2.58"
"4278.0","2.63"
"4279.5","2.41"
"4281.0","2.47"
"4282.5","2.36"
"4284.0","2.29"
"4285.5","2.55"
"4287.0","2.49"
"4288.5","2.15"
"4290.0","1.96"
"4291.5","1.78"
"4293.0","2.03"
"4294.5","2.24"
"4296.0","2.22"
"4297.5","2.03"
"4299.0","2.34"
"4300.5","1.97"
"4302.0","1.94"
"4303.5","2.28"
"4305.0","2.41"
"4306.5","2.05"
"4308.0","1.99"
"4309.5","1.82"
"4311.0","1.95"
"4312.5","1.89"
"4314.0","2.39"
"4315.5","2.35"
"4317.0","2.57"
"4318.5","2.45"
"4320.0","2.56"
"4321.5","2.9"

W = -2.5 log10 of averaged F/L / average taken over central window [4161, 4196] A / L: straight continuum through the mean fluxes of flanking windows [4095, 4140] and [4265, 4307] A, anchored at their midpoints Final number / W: 0.16 mag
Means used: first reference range 3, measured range 2.37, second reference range 2.3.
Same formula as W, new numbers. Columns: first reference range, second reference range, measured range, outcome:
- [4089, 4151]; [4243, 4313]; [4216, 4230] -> -0.05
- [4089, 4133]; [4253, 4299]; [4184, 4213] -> 0.13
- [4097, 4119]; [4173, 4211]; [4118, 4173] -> 0.26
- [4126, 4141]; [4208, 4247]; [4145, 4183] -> 0.06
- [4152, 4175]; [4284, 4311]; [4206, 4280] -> -0.15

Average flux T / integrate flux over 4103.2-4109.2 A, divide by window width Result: 3.49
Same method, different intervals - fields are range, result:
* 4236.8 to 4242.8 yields 2.43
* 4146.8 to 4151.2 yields 2.46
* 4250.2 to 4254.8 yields 2.42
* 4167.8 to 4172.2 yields 2.22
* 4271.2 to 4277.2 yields 2.38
